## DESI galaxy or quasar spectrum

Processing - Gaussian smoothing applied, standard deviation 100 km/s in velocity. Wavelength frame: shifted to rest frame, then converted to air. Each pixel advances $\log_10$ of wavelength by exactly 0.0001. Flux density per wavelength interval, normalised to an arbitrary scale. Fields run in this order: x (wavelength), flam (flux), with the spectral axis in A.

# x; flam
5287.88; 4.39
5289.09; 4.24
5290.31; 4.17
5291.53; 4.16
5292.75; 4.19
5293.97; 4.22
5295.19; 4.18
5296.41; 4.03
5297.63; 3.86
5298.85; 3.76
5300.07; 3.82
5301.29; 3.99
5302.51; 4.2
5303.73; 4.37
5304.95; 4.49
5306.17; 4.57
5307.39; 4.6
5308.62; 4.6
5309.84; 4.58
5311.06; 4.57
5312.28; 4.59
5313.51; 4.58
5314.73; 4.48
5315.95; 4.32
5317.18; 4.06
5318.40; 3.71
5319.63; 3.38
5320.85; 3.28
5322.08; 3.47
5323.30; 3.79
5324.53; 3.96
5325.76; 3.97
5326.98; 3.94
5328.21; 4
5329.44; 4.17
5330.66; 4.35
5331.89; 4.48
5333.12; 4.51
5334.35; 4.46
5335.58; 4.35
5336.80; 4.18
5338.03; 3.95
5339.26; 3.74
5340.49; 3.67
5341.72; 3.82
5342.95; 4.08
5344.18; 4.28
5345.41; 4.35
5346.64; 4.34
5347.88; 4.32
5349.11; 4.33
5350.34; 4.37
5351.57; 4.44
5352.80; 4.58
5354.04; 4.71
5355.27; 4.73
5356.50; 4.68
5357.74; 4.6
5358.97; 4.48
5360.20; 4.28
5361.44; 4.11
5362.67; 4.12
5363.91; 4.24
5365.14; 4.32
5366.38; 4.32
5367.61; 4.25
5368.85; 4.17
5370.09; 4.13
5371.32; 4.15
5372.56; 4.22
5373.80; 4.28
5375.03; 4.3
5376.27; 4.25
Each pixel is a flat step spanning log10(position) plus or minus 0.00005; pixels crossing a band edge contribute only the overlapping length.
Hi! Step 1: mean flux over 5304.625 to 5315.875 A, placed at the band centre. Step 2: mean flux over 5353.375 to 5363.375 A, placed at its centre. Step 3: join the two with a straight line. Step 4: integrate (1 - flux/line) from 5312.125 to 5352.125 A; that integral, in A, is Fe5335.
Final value 3.6 A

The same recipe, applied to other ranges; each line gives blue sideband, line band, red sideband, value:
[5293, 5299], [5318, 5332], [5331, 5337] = 1.5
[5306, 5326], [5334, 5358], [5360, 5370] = -0.6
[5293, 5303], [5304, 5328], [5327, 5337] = 0.0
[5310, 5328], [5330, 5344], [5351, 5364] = 0.2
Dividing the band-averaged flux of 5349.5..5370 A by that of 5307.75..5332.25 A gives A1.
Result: 1.07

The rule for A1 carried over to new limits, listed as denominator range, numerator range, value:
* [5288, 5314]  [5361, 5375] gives 0.99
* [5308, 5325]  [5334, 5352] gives 1.02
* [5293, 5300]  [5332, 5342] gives 1.03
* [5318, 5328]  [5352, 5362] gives 1.22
